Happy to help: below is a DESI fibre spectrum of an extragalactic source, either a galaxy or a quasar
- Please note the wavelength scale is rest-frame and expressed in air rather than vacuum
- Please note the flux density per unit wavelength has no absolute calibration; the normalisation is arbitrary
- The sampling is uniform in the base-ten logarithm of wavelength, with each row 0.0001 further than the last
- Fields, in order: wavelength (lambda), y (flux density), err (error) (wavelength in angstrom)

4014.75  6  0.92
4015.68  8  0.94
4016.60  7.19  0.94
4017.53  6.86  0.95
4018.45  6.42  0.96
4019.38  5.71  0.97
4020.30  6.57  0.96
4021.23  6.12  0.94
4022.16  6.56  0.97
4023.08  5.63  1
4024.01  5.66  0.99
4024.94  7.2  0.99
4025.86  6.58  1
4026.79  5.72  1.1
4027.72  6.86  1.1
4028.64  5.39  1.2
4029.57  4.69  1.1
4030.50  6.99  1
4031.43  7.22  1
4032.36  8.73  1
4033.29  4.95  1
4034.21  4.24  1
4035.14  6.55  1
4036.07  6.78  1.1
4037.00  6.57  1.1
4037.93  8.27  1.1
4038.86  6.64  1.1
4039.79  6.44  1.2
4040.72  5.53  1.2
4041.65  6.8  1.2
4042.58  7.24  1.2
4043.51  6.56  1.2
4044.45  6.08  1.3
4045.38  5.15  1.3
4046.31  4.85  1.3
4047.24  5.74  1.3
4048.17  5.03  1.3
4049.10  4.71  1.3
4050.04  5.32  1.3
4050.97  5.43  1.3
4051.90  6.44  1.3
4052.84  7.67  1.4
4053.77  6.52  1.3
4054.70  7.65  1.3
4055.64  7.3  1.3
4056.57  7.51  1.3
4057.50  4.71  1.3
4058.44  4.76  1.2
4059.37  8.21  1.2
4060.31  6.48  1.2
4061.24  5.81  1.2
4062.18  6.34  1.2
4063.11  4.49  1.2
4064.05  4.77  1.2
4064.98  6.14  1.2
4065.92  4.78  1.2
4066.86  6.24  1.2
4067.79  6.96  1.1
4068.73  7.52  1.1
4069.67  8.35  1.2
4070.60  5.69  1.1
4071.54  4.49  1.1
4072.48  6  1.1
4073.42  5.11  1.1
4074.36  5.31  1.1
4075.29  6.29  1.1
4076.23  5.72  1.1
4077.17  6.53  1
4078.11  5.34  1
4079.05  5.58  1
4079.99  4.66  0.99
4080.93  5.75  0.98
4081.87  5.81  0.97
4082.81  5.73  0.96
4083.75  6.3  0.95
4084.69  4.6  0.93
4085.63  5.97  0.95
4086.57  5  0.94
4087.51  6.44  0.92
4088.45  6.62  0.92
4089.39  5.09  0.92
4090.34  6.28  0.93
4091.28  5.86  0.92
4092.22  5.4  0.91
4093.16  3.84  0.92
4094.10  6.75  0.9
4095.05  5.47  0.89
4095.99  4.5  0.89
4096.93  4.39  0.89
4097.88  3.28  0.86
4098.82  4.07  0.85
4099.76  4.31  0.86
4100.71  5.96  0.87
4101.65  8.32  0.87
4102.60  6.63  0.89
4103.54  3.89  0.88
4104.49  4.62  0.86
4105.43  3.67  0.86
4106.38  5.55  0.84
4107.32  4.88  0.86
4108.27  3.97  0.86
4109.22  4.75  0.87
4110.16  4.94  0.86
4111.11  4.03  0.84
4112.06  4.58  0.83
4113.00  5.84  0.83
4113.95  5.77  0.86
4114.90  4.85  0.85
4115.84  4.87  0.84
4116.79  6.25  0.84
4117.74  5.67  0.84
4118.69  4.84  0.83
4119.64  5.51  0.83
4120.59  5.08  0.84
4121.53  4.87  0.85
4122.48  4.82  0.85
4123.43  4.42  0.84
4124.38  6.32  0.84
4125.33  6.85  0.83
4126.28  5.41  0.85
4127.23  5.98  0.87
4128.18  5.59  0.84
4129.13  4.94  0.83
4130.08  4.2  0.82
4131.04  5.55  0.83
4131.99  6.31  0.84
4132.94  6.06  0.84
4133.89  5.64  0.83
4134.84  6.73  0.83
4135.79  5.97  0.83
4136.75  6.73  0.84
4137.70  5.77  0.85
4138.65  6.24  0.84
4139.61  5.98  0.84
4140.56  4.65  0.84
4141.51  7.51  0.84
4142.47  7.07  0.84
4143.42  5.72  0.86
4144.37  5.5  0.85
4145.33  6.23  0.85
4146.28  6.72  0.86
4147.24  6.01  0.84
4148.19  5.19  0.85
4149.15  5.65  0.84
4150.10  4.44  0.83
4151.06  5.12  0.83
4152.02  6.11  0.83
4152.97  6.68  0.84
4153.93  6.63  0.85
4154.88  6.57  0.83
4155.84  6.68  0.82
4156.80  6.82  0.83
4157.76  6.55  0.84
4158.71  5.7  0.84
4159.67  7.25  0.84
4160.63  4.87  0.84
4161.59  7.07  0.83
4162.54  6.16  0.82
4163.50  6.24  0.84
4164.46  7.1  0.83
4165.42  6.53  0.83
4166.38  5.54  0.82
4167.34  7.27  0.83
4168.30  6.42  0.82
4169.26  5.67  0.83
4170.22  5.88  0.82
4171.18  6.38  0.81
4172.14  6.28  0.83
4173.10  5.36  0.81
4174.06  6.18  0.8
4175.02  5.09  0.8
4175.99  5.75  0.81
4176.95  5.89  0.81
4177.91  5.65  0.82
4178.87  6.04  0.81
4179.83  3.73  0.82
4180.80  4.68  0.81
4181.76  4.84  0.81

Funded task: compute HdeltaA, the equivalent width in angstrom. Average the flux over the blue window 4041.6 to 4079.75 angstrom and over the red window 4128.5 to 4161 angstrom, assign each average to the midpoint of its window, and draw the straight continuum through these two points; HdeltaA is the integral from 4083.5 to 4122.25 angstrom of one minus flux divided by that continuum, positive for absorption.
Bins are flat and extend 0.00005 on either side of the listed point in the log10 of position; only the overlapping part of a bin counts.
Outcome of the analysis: 5.23 angstrom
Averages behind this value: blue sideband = 6.02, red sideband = 6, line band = 5.2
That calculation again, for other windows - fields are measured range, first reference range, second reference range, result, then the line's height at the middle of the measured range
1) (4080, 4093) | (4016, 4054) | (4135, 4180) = 1.05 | 6.17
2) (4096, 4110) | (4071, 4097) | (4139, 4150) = 2.00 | 5.68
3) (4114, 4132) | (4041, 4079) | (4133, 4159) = 2.11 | 6.08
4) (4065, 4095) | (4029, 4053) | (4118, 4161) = 1.14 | 6.04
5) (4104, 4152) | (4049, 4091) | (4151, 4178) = 5.00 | 6.12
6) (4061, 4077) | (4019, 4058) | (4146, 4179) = 0.81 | 6.21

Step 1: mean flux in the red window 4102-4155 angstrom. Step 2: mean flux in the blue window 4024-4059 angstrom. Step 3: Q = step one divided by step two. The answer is 0.89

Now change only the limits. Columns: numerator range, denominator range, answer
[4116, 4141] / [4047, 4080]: 0.94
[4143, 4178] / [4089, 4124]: 1.20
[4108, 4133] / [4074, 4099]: 0.97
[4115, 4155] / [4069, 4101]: 1.05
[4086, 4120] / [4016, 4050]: 0.83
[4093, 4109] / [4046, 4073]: 0.82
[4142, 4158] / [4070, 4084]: 1.08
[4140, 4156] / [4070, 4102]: 1.10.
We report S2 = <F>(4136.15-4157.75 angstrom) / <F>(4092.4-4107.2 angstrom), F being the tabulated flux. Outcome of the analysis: 1.2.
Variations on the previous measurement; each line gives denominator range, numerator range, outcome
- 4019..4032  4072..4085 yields 0.90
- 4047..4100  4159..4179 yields 1.07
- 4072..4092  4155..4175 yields 1.10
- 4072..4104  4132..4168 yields 1.13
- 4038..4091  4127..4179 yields 1.01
